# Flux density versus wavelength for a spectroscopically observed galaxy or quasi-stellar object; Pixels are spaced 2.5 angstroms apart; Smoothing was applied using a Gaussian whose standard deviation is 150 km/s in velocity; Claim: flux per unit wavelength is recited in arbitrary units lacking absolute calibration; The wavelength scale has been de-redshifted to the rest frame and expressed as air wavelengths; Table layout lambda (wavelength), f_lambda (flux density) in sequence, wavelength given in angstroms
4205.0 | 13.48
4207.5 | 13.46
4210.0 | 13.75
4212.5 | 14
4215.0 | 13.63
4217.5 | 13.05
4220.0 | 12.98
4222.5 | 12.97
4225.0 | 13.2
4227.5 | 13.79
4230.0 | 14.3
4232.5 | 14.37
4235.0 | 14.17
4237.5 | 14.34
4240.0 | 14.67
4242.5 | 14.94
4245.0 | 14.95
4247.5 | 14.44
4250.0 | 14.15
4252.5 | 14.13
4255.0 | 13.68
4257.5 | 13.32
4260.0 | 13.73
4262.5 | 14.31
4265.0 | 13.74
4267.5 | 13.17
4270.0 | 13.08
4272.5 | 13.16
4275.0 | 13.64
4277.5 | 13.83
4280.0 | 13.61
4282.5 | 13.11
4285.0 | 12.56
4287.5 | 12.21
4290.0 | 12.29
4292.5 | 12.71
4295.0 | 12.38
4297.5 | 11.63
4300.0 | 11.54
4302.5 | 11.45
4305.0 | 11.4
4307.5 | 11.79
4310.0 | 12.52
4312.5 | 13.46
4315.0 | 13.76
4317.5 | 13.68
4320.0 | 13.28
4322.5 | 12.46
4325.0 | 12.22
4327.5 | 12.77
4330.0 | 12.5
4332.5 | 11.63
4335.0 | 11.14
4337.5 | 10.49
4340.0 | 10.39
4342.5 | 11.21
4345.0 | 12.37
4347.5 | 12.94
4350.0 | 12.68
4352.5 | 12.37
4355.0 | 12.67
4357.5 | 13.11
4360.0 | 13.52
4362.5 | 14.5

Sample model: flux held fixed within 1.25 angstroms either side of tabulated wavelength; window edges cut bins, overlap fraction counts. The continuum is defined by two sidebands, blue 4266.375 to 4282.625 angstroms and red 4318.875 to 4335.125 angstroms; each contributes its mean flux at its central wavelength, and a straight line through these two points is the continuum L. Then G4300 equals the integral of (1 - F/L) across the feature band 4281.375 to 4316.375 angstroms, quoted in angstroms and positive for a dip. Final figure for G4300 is 1.5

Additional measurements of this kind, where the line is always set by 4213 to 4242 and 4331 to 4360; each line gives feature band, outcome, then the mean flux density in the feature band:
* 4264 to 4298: 0.1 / 13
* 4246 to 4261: -0.6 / 13.9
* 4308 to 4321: -0.8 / 13.3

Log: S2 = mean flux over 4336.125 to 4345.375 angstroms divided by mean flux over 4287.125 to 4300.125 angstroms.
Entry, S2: 0.9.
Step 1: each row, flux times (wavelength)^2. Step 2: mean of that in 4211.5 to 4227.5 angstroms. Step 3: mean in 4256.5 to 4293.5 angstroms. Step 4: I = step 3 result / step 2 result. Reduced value 1.0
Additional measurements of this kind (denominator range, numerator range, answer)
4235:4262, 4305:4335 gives 0.92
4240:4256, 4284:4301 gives 0.86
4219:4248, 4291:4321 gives 0.91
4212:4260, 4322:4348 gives 0.88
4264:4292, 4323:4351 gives 0.93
